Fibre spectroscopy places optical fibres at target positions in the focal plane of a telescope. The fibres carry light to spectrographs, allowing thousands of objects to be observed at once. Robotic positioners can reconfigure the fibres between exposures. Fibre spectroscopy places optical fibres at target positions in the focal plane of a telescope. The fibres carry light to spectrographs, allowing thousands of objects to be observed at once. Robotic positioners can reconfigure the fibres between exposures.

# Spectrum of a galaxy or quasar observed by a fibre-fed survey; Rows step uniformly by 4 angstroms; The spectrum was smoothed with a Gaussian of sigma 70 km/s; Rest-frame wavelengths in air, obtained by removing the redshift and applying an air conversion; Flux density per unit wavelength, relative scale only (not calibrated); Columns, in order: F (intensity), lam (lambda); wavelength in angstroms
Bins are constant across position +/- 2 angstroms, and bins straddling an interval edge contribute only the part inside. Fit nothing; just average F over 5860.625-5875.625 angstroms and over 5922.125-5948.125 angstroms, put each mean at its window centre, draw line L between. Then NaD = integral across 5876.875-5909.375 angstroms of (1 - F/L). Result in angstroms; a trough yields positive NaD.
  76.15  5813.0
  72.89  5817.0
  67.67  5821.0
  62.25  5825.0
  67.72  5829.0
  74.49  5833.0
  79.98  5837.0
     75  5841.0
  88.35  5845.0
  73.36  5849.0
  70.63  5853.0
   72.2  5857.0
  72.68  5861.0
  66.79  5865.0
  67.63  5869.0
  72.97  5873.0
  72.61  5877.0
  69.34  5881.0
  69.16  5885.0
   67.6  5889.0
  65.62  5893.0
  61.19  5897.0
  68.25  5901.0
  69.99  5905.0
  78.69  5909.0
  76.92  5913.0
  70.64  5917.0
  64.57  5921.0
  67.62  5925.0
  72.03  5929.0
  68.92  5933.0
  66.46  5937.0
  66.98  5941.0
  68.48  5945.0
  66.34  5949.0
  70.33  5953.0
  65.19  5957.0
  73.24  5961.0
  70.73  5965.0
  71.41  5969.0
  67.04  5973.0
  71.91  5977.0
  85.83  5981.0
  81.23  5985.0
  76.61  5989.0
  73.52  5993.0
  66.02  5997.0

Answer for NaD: 0.3 angstroms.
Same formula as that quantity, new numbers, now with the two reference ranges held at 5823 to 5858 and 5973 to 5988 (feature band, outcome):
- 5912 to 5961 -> 5.0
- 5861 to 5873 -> 0.9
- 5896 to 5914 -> 1.1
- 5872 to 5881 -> 0.3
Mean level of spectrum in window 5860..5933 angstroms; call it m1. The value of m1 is 69.6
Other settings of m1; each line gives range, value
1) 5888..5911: 68.6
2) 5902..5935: 71.1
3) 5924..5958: 68.1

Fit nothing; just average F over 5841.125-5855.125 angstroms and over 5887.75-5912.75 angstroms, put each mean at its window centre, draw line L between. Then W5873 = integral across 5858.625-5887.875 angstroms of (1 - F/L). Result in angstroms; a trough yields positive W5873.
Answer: 1.2 angstroms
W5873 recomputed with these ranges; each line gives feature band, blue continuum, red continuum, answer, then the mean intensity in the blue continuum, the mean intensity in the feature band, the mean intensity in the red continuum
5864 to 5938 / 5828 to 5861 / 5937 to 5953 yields 1.6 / 75.3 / 69.4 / 67.5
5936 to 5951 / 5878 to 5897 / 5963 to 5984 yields 0.9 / 67.5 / 67.1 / 73.8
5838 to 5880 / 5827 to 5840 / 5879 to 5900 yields -1.5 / 74.1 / 73.3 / 66.7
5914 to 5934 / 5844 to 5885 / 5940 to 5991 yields 0.8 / 72.1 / 69.2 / 72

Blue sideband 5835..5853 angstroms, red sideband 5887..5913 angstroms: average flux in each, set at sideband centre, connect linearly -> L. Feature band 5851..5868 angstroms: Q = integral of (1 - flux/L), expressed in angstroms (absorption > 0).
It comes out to 1.2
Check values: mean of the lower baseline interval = 78.2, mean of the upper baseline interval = 69.2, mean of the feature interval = 70.4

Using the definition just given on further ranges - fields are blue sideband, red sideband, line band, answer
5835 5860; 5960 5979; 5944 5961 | 0.8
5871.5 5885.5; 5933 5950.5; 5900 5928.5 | -0.9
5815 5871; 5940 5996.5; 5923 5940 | 0.8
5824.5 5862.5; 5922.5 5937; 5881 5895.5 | 0.8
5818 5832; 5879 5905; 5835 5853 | -3.0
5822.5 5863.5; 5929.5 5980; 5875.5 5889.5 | 0.4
